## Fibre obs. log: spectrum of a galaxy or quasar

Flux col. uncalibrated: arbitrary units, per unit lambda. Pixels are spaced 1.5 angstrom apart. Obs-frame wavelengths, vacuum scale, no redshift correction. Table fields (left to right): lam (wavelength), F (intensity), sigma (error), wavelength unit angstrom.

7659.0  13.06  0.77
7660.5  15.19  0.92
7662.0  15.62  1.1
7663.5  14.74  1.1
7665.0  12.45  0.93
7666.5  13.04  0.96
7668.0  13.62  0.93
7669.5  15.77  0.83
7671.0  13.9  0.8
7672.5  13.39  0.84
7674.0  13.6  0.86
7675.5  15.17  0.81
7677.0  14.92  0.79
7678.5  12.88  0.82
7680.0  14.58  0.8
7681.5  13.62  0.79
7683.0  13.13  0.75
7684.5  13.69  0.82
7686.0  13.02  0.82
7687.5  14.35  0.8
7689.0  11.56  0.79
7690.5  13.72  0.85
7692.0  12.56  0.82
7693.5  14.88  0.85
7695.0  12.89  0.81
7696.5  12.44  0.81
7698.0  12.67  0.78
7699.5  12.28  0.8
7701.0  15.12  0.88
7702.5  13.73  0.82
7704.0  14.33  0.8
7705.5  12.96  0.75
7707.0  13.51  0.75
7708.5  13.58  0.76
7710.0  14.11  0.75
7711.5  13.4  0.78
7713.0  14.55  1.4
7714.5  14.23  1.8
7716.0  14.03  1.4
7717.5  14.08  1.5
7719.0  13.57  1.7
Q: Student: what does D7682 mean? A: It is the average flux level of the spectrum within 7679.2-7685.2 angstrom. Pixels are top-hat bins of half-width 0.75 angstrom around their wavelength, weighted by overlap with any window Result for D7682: 13.7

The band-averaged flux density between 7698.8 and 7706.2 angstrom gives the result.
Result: 13.7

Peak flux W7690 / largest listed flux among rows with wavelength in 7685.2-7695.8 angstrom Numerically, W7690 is 14.88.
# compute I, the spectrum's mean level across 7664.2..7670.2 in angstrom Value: 13.7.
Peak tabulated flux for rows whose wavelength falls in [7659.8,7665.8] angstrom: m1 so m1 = 15.62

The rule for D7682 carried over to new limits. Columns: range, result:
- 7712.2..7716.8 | 14.3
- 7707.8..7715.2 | 14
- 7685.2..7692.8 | 13.1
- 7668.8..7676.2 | 14.4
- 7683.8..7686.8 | 13.4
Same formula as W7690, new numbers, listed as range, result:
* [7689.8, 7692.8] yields 13.72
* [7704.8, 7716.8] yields 14.55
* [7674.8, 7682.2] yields 15.17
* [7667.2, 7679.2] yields 15.77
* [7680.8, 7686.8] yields 13.69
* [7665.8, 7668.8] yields 13.62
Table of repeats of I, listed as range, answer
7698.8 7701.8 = 13.7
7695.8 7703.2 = 13.3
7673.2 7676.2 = 14.4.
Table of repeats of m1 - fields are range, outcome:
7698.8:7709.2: 15.12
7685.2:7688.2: 14.35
